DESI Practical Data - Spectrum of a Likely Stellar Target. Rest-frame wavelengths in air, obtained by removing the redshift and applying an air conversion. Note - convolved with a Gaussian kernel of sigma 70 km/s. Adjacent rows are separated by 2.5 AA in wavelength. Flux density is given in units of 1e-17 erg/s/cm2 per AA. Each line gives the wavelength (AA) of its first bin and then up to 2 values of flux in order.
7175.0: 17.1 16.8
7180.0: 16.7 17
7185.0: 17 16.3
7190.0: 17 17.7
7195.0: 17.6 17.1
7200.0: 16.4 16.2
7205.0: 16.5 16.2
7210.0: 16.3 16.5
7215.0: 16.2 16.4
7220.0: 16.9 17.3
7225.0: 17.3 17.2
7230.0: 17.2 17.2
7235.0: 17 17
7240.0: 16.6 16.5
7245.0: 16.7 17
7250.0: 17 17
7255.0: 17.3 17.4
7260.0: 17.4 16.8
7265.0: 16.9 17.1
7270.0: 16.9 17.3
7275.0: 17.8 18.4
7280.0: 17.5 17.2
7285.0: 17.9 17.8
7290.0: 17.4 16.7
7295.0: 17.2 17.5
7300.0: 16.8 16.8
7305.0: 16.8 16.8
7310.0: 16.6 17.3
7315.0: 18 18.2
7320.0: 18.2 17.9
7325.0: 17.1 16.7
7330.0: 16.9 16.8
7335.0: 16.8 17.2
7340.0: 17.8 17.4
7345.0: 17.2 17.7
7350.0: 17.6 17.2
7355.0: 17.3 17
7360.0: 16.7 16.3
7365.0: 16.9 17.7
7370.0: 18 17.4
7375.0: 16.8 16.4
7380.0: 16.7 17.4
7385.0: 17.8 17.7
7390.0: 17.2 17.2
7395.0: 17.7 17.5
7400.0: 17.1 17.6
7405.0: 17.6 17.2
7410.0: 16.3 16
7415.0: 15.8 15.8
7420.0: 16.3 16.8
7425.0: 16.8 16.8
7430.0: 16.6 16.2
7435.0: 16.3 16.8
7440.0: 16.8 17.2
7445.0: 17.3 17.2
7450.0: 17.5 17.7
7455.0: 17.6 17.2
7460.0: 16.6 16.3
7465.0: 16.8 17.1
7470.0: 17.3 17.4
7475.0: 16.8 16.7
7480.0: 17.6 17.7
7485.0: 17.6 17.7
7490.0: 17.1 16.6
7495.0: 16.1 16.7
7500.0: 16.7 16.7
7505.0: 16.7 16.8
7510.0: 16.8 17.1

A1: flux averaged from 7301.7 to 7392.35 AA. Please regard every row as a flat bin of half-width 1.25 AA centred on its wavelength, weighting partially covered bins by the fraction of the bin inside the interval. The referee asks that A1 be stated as 17.2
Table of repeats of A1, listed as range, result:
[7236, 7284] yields 17.2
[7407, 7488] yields 16.9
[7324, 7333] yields 16.9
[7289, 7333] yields 17.2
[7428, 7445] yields 16.7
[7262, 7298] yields 17.4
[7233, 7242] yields 16.9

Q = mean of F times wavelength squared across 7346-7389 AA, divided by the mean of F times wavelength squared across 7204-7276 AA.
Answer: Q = 1.05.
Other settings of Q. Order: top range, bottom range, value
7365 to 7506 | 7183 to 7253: 1.07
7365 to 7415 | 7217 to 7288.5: 1.04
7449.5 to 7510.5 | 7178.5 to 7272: 1.08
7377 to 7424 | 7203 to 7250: 1.06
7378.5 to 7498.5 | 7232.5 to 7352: 1.03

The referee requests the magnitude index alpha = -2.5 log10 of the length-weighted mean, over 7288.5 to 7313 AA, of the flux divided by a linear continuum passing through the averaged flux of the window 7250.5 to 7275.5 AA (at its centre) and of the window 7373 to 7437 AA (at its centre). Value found 0.006 mag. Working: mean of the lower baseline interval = 17.2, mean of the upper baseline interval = 16.9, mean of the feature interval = 17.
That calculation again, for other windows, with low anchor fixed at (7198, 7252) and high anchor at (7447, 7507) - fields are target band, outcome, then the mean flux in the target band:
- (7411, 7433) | 0.04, 16.3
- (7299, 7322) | -0.03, 17.3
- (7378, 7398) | -0.03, 17.4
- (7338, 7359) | -0.03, 17.4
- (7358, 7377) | -0.01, 17.1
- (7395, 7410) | -0.02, 17.3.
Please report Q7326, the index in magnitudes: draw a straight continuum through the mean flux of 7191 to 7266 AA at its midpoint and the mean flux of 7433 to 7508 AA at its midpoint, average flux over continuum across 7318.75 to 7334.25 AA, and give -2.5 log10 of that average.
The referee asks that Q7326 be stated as -0.02 mag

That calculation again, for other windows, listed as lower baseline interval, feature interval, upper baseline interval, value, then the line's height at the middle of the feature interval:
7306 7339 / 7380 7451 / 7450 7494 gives 0.02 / 17.2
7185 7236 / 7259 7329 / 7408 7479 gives -0.03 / 16.8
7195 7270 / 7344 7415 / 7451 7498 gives -0.01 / 17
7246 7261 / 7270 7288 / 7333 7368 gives -0.03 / 17.2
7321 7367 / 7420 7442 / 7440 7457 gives 0.04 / 17.3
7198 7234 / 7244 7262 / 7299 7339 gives -0.01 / 16.9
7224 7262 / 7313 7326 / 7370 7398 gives -0.04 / 17.2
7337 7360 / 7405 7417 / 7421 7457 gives 0.04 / 17.1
